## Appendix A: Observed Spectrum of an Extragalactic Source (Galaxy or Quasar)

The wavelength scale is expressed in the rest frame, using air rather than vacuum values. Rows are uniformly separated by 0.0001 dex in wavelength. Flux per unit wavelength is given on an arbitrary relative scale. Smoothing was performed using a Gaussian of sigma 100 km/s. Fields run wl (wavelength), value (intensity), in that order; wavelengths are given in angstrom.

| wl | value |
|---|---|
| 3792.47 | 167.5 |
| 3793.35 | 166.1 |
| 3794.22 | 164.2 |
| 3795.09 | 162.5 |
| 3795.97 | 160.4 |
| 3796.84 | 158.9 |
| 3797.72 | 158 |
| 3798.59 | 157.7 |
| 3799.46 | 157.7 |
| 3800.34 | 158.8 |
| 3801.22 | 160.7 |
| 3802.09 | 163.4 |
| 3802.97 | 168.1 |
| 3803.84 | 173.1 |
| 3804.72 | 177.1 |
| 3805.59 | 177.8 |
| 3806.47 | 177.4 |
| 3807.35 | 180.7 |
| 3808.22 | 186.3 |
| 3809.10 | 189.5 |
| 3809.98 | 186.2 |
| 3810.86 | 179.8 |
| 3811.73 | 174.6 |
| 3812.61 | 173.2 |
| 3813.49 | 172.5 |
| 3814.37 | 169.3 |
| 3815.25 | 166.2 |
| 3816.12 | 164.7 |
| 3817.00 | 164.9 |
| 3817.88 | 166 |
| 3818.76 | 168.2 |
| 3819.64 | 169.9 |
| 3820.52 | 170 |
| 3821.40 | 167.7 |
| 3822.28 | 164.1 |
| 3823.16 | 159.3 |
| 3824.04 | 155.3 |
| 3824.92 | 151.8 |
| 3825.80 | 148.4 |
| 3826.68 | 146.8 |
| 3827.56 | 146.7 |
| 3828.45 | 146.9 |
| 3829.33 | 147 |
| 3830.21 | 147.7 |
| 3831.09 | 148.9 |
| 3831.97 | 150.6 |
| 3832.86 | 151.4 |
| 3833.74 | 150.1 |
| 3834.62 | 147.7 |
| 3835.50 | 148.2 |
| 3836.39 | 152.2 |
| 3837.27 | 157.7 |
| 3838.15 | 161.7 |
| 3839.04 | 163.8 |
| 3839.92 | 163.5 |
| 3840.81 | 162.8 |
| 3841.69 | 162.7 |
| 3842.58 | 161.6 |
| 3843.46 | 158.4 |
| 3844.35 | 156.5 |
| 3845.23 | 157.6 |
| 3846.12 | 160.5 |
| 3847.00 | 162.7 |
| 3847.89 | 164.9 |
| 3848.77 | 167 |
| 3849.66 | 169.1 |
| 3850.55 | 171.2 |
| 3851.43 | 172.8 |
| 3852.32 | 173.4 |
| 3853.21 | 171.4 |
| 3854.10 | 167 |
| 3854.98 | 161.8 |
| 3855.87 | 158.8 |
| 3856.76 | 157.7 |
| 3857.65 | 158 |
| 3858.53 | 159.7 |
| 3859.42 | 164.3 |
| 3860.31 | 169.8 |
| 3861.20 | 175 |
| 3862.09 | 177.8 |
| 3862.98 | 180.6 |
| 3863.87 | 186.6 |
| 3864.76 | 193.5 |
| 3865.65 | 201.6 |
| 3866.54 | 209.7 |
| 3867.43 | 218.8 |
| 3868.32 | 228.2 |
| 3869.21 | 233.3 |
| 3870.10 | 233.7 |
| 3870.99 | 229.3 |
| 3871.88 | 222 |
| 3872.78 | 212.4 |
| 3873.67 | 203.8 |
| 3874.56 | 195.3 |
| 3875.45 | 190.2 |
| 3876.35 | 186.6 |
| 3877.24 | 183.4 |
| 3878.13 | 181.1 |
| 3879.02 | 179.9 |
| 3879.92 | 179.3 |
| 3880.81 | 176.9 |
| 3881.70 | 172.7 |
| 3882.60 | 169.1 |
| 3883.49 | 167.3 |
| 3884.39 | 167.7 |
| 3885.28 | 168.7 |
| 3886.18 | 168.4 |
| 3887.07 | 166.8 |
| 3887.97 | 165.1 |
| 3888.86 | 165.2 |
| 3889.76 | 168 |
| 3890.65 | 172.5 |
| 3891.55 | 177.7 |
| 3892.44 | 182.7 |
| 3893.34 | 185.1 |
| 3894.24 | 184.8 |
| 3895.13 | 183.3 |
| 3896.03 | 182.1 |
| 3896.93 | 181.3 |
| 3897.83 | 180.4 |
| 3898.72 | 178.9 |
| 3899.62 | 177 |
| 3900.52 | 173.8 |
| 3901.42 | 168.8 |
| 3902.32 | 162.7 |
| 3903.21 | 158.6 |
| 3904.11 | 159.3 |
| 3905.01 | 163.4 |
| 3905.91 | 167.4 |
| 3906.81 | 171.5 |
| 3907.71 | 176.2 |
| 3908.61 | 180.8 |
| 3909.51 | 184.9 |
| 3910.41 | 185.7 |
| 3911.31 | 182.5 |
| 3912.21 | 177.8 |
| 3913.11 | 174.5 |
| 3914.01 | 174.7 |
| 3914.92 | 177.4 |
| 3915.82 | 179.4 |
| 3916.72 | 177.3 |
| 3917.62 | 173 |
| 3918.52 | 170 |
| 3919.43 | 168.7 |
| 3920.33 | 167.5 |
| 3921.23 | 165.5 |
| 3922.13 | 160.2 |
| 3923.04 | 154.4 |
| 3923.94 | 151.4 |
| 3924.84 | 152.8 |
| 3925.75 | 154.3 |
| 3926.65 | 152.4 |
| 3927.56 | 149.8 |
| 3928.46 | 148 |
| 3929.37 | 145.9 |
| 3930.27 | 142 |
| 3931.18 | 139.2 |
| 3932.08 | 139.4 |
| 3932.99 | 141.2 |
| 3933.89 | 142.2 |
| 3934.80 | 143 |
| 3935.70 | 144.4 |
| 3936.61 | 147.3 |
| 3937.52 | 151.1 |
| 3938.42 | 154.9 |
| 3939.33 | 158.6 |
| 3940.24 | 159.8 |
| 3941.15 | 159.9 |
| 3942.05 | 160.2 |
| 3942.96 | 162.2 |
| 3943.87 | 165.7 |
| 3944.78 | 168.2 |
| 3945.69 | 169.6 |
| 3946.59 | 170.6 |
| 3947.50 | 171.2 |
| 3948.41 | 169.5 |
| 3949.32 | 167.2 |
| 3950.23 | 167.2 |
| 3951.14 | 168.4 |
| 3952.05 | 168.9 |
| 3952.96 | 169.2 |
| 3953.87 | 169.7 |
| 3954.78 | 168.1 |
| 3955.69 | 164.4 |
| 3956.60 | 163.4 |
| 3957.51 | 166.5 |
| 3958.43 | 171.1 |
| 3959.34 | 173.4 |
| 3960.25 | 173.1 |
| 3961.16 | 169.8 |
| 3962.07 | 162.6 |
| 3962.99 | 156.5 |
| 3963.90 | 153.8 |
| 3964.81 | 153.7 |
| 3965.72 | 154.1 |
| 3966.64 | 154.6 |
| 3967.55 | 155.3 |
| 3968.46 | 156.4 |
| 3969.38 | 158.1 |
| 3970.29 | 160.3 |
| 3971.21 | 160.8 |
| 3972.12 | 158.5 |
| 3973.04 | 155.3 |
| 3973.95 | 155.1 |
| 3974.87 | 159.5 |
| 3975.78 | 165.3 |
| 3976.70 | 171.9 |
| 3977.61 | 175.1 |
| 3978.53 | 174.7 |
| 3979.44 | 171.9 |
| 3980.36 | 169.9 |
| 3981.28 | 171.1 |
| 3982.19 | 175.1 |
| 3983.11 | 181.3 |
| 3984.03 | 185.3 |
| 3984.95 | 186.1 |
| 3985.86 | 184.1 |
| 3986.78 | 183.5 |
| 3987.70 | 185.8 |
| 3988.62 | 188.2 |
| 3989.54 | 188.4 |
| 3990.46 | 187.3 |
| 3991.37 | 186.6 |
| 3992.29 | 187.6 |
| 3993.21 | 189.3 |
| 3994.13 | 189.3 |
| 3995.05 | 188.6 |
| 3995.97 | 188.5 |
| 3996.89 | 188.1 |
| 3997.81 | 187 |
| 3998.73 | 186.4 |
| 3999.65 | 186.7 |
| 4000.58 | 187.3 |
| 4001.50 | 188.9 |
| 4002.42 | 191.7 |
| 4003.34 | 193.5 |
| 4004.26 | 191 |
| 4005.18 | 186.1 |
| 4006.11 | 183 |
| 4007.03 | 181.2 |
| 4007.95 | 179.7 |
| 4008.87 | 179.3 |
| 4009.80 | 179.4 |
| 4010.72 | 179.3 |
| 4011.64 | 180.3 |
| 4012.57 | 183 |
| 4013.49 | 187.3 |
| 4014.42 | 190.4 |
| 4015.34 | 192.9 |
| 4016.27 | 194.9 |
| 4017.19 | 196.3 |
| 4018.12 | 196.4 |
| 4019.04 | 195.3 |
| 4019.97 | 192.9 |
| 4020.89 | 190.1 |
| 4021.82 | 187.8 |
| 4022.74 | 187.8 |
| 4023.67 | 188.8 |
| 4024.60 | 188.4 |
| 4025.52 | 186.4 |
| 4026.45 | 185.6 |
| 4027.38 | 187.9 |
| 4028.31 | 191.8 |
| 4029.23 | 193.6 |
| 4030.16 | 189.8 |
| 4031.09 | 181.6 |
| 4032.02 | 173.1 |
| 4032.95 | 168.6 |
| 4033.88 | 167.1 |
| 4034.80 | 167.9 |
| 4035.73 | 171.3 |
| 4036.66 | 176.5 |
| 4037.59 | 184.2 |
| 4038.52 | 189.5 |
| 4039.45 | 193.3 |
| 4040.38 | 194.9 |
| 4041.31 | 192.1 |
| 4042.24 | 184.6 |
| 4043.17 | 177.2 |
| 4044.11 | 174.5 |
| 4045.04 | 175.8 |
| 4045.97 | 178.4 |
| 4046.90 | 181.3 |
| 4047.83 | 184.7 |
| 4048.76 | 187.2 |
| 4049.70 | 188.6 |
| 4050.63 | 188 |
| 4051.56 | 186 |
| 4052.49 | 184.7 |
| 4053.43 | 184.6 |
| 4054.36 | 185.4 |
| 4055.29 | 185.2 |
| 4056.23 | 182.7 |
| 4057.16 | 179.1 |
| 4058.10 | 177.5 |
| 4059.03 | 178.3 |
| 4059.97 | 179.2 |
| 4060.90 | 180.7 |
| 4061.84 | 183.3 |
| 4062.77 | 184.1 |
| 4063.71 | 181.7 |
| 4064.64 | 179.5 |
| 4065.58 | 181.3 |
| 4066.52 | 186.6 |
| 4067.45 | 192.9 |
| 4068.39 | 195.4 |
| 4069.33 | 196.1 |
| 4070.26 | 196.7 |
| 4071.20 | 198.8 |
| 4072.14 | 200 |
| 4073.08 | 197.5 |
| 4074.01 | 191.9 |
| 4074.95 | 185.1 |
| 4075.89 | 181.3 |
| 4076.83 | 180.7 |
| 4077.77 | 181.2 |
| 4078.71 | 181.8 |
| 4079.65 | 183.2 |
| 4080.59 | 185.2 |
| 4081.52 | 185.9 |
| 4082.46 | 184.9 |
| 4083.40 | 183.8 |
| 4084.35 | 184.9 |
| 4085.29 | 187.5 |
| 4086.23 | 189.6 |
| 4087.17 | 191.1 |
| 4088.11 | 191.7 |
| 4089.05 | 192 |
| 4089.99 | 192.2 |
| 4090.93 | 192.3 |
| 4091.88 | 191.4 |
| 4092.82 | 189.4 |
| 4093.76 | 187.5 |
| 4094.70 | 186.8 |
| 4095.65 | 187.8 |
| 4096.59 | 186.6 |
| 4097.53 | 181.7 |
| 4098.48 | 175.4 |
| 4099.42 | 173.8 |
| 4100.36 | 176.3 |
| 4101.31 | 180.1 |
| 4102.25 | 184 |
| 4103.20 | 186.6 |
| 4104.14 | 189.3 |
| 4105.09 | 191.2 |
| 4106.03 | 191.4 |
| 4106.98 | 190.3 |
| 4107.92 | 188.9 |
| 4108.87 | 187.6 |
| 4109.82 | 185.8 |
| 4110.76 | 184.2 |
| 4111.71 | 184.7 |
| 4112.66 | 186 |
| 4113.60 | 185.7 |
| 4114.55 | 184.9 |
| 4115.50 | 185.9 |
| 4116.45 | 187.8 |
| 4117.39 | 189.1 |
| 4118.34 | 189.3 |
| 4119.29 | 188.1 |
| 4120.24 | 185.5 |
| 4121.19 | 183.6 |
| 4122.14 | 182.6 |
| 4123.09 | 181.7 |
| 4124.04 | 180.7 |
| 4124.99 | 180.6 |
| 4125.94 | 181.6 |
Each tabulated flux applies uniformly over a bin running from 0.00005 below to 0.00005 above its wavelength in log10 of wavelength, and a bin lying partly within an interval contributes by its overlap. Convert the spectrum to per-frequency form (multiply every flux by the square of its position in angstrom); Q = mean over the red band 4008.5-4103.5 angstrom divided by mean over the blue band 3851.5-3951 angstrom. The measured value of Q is 1.16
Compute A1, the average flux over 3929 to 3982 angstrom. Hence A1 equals 161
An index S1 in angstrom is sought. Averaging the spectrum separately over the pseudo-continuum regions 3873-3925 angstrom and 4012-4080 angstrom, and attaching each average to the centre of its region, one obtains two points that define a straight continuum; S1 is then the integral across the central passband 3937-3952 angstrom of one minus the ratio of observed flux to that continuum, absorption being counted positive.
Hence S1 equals 1.2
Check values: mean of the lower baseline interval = 174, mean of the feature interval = 164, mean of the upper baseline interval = 186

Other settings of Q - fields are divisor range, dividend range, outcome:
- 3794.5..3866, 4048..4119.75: 1.29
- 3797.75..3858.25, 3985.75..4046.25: 1.25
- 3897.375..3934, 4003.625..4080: 1.20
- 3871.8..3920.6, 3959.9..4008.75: 1.04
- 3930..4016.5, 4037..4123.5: 1.15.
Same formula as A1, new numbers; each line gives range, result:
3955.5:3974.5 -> 161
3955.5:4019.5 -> 177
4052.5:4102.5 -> 186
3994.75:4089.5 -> 186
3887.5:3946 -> 165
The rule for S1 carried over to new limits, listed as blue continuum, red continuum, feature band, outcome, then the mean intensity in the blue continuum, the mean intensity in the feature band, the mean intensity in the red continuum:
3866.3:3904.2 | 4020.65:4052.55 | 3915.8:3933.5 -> 2.75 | 185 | 156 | 184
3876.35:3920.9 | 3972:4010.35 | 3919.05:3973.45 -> 5.80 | 174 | 159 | 181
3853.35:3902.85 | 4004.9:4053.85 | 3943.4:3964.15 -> 1.83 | 183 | 167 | 185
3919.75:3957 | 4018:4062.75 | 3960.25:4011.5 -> -1.72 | 158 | 176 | 184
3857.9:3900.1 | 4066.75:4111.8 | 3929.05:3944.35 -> 2.94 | 186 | 151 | 188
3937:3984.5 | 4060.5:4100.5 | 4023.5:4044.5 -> -0.53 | 165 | 183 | 187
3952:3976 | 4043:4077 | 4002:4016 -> -1.01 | 162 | 185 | 185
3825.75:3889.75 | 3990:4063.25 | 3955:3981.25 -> 2.56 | 173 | 163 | 185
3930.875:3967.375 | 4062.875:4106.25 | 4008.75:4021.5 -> -1.12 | 160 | 189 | 187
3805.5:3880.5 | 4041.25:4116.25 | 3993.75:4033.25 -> -1.10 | 173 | 187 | 186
